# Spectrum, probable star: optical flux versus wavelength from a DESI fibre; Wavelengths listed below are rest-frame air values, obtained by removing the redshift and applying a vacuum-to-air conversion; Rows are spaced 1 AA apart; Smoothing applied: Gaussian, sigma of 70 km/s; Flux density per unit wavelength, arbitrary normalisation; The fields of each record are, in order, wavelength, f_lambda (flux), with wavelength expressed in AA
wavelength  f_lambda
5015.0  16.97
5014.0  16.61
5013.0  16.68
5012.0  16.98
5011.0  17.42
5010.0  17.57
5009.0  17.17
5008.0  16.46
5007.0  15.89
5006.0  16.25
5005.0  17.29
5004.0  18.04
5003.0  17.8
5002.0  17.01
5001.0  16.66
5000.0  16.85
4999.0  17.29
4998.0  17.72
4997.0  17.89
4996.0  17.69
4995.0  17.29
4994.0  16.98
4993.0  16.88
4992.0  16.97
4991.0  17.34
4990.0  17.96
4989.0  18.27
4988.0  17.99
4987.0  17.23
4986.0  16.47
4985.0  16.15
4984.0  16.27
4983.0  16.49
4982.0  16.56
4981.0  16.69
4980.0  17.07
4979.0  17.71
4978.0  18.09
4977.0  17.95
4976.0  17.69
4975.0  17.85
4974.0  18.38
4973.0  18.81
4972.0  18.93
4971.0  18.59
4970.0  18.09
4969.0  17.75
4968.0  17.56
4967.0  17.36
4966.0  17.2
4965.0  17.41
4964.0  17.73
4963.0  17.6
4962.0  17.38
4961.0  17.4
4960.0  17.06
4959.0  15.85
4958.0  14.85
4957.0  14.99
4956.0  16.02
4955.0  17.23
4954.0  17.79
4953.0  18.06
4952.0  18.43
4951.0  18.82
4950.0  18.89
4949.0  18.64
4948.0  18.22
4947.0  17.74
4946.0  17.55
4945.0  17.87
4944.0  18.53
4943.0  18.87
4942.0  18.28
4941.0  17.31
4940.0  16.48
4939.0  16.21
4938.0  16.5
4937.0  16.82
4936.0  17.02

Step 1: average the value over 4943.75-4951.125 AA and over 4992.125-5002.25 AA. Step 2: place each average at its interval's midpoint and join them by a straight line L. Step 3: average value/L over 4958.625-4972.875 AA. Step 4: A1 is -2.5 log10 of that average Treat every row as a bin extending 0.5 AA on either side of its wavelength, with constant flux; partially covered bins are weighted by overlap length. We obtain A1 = 0.016 mag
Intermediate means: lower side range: 18.2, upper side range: 17.2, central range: 17.6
